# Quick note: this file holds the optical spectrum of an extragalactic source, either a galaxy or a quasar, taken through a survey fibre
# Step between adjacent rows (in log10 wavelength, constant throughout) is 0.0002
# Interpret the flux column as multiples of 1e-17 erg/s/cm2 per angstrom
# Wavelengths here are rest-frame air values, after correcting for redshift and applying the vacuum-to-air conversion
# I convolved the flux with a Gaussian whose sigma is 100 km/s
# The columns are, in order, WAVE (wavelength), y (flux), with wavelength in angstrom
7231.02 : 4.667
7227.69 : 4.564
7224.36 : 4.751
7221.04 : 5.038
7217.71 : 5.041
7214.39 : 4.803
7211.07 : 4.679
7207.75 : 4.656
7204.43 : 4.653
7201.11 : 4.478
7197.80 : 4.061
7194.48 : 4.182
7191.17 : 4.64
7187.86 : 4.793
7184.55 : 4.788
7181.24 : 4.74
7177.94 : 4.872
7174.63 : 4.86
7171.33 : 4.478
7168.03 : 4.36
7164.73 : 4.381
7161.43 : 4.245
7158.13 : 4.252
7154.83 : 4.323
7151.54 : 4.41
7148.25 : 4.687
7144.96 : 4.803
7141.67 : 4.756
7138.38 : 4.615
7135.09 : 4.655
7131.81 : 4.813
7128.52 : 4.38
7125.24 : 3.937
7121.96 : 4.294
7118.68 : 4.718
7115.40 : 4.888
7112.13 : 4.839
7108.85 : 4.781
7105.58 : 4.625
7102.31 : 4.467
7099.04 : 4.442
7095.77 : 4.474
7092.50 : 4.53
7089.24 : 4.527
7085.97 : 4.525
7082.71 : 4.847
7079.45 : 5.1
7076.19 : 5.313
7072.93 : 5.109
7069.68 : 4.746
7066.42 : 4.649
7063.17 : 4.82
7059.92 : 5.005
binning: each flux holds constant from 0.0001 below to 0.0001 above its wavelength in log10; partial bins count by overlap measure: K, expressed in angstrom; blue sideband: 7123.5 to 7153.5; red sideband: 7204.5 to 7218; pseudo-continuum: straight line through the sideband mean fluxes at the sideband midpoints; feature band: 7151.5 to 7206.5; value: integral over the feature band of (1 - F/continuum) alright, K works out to 1.92 angstrom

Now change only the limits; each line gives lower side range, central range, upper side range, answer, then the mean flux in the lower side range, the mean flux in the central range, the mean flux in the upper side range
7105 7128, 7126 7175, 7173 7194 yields 1.53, 4.57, 4.52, 4.75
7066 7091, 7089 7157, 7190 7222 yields 2.93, 4.86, 4.57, 4.61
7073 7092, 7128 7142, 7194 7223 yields 0.34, 4.86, 4.65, 4.64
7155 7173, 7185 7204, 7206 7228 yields 0.57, 4.34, 4.47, 4.8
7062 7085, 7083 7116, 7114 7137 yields 0.80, 4.93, 4.61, 4.52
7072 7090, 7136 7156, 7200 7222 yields 0.95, 4.91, 4.61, 4.76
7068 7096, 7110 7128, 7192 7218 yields 0.76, 4.81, 4.53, 4.55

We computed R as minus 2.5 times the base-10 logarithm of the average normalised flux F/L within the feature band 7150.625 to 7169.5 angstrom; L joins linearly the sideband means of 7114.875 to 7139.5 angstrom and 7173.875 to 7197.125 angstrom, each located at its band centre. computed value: 0.07 mag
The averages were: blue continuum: 4.52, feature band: 4.32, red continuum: 4.66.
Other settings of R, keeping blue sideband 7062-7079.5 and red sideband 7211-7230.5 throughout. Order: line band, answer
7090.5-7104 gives 0.10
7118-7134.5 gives 0.11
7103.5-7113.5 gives 0.04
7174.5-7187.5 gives 0.01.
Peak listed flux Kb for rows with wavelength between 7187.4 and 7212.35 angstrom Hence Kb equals 4.793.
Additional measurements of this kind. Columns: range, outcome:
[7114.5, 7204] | 4.888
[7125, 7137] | 4.813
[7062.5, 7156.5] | 5.313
